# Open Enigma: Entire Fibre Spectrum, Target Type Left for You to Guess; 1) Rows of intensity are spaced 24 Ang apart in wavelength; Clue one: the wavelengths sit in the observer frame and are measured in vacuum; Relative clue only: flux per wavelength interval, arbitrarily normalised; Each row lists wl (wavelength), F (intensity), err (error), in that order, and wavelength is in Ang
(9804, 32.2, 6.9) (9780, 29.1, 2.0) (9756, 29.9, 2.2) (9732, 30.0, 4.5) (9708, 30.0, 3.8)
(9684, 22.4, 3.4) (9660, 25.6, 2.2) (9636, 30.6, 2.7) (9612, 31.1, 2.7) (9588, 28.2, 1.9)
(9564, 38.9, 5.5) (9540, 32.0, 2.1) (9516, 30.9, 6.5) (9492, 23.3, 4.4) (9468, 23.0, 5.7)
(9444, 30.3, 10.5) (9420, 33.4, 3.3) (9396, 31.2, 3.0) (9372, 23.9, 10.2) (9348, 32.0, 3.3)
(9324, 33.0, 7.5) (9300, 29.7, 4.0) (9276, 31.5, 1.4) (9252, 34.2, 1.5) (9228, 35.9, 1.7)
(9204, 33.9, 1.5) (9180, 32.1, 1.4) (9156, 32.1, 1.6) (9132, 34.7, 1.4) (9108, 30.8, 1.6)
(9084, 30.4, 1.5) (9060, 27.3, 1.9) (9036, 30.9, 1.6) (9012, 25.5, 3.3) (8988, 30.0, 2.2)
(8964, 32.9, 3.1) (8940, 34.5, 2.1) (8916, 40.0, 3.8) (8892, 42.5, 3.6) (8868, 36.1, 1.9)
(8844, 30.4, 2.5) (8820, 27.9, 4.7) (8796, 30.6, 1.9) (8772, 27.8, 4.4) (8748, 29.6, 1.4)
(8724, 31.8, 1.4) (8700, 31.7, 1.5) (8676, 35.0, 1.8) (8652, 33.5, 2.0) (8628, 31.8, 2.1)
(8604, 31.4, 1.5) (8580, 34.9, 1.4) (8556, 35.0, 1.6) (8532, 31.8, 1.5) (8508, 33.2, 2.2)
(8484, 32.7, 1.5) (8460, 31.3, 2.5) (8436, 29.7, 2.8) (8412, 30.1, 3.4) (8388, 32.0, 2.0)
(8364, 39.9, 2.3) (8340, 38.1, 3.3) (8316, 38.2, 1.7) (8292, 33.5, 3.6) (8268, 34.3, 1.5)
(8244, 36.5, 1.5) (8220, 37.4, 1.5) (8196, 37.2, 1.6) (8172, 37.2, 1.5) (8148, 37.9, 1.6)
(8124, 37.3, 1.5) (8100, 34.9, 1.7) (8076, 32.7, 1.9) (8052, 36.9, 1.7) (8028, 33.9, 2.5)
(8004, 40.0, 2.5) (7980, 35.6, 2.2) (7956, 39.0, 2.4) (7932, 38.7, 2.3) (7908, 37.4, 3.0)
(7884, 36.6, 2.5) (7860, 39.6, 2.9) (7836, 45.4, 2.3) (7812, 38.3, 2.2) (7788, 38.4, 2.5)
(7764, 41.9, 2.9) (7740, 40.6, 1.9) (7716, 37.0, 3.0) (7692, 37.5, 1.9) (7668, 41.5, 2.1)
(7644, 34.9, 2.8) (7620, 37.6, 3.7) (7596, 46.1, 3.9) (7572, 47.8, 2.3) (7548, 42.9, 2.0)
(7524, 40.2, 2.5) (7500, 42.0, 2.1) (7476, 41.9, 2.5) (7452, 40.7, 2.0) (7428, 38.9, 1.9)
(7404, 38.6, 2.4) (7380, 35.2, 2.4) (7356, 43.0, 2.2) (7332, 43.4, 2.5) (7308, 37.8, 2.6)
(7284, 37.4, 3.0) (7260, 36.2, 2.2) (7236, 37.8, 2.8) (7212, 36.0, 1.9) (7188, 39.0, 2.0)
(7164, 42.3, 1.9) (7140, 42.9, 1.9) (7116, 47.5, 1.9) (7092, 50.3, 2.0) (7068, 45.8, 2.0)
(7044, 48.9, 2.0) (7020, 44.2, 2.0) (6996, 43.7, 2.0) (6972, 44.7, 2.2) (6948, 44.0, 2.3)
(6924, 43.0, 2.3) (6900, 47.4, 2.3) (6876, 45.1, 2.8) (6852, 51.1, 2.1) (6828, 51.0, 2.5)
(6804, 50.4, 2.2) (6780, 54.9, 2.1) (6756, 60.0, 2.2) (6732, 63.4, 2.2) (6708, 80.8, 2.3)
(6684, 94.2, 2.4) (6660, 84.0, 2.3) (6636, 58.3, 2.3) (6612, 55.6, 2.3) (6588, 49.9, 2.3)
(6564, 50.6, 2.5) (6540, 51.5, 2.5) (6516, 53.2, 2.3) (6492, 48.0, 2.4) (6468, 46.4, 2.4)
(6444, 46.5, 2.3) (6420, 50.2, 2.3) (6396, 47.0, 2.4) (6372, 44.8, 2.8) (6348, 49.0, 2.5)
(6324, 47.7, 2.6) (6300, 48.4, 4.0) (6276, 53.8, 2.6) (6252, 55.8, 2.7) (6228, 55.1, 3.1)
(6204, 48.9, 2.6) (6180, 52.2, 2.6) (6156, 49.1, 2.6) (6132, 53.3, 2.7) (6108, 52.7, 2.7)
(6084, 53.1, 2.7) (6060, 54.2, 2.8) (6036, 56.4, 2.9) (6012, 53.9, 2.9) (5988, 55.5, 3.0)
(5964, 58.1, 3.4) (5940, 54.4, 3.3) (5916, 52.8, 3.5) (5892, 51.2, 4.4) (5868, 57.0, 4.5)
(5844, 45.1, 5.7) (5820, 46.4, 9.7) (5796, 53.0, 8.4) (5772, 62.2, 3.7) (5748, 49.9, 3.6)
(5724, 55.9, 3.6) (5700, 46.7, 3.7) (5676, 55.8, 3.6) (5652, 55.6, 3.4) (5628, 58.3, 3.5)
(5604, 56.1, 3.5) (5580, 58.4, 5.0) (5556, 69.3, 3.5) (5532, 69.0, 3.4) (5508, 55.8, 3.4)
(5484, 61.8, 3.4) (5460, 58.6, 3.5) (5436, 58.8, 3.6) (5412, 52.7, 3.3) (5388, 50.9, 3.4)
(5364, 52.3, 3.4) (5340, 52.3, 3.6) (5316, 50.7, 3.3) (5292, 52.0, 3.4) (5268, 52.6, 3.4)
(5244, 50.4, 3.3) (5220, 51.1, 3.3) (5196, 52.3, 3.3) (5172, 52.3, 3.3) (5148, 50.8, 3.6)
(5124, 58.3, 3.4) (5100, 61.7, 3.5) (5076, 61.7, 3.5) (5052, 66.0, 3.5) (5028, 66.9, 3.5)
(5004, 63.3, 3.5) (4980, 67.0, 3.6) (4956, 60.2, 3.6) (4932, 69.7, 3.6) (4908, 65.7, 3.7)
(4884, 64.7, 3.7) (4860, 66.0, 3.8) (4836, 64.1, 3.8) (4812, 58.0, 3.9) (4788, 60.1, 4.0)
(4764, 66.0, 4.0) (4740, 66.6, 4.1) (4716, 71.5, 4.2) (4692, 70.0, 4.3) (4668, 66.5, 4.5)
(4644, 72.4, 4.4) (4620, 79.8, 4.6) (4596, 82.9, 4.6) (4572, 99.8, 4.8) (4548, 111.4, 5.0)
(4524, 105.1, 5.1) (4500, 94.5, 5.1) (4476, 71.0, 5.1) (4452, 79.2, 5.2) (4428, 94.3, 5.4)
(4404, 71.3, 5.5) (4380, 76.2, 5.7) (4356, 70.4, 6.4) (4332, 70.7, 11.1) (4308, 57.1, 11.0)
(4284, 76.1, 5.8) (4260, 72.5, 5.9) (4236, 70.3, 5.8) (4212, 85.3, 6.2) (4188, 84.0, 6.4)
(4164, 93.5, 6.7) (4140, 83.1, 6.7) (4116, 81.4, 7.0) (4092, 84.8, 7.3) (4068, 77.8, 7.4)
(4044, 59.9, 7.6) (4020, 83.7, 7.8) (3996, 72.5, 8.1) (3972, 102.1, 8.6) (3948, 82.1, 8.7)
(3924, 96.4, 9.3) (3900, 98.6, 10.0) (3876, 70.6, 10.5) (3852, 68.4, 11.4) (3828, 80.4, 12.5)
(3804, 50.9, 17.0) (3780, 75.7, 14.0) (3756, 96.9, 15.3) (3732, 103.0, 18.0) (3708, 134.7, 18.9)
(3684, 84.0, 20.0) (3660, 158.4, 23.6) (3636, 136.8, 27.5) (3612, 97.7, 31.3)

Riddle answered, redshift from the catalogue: 1.387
